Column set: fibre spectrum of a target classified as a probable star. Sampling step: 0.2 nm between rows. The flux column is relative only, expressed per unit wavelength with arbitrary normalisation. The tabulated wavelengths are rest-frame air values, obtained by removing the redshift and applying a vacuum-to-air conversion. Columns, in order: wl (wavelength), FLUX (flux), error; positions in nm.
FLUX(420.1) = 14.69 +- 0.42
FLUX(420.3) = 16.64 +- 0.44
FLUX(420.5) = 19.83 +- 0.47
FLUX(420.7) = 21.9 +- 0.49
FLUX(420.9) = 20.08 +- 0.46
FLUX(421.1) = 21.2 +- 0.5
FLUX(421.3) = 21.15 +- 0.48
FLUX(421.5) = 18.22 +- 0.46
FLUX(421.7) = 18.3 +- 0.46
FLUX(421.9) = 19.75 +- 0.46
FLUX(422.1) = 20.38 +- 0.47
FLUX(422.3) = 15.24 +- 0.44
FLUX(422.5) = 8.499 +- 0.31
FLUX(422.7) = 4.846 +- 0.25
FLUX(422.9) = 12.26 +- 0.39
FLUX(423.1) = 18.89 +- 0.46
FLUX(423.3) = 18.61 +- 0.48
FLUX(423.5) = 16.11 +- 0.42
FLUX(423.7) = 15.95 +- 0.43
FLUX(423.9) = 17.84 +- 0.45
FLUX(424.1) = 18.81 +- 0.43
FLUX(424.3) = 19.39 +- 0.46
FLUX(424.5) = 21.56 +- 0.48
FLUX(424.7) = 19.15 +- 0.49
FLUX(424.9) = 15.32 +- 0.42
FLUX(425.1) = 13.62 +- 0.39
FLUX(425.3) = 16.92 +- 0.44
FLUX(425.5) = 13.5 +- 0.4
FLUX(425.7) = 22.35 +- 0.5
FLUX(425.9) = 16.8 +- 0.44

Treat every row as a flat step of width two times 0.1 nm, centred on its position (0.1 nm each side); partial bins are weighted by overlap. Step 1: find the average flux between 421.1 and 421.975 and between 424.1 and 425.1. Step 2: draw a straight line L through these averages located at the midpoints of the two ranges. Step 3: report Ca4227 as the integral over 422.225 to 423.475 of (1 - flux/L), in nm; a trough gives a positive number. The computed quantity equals 0.38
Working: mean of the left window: 19.6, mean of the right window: 18.3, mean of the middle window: 13.2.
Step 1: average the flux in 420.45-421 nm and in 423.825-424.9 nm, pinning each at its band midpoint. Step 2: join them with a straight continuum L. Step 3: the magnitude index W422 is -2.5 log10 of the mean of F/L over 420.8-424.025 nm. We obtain 0.19 mag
